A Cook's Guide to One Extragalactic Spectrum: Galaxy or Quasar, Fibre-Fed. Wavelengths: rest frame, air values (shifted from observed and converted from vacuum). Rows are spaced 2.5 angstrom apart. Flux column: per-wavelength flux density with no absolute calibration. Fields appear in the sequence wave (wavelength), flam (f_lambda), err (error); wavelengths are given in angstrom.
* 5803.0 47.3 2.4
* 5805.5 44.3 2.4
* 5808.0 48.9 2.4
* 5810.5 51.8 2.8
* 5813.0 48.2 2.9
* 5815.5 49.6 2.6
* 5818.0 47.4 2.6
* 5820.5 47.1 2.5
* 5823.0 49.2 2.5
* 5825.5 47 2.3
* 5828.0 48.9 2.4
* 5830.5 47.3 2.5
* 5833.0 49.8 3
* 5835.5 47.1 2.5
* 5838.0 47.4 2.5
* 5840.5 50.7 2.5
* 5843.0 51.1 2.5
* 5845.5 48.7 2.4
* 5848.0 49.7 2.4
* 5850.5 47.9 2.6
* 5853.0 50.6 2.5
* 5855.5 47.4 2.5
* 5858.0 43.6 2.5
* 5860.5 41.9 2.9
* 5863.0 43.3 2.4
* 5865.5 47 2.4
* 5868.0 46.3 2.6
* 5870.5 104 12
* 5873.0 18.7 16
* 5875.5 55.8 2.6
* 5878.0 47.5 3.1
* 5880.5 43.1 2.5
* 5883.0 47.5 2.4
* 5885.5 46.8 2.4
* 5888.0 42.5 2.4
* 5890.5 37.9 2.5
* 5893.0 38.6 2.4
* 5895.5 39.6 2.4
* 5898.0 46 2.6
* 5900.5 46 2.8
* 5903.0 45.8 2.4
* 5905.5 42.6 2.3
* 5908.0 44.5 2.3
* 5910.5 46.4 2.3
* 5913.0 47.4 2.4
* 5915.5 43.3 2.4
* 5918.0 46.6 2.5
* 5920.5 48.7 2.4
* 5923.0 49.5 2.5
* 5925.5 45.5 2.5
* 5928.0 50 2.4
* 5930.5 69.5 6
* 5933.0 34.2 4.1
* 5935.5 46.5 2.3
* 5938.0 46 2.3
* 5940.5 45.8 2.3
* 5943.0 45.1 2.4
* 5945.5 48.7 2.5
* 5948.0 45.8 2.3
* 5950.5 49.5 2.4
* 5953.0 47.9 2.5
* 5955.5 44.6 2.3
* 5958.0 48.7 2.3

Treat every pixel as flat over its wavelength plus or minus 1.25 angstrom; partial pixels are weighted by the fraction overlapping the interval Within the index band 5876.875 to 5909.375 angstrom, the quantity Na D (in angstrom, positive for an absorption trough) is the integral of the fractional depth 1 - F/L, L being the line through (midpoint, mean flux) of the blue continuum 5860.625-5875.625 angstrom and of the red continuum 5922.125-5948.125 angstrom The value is 4.2 angstrom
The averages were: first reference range 51.5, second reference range 47.9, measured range 43.7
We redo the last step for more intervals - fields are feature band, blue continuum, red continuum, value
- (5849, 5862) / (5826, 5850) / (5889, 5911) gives 0.3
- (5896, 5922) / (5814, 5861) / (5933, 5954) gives 0.7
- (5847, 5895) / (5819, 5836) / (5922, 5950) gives 0.8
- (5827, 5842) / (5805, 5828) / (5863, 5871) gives 1.0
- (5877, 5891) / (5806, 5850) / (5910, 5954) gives 1.1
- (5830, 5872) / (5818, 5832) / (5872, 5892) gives -4.9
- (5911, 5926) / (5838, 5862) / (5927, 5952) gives 0.4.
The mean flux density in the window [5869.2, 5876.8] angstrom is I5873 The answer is 59.3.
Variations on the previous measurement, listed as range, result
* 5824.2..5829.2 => 48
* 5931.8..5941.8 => 43.2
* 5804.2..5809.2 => 46.6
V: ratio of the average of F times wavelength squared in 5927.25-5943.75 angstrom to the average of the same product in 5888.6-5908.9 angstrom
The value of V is 1.1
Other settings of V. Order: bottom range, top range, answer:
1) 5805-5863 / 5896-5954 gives 1.01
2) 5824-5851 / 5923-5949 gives 1.01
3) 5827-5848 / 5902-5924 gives 0.97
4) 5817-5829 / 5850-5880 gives 1.05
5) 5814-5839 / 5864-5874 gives 1.15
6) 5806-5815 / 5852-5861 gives 0.95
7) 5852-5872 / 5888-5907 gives 0.82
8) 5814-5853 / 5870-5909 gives 0.95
